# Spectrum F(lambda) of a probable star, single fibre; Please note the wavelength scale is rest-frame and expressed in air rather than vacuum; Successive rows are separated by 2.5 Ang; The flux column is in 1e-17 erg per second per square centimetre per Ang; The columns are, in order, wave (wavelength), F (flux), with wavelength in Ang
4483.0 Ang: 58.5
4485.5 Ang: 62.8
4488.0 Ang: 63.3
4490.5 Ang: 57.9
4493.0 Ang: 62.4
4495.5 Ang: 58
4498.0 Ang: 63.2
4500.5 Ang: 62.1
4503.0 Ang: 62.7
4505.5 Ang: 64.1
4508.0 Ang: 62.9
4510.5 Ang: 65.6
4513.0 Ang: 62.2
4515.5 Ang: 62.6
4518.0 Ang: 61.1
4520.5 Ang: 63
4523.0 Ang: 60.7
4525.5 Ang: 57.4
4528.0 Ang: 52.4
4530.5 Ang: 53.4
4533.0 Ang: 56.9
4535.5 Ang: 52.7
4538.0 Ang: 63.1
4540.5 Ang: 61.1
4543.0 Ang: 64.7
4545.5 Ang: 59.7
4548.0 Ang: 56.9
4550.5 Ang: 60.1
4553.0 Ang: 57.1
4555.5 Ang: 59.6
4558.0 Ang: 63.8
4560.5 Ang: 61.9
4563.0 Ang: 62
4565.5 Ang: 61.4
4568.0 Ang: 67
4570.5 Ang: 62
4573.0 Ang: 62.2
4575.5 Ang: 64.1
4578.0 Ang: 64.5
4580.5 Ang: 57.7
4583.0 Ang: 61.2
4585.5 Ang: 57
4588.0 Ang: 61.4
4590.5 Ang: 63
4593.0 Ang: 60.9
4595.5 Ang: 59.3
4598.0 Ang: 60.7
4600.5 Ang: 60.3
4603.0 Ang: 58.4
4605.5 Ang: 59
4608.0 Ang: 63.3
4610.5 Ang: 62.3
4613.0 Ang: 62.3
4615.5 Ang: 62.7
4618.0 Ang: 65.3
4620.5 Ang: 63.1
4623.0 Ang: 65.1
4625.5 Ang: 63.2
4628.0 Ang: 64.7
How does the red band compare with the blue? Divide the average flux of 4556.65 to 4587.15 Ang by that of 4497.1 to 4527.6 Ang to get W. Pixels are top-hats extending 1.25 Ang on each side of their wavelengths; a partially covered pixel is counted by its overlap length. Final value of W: 1.00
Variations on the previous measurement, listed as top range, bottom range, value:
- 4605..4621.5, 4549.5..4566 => 1.03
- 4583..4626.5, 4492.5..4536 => 1.02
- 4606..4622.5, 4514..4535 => 1.08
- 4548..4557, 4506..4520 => 0.93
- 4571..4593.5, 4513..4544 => 1.04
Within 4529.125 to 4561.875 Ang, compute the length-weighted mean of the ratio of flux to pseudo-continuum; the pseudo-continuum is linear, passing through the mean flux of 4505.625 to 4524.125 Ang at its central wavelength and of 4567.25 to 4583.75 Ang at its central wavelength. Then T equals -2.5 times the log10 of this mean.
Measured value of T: 0.060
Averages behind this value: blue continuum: 62.7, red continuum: 62.6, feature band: 59.3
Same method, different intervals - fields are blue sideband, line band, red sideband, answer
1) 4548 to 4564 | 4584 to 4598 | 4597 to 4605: -0.01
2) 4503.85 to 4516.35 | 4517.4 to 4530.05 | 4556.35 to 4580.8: 0.09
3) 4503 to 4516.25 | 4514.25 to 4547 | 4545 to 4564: 0.05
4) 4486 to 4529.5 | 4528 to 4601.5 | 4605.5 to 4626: 0.03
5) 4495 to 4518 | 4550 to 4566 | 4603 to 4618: 0.03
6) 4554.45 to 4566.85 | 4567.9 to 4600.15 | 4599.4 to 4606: -0.02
